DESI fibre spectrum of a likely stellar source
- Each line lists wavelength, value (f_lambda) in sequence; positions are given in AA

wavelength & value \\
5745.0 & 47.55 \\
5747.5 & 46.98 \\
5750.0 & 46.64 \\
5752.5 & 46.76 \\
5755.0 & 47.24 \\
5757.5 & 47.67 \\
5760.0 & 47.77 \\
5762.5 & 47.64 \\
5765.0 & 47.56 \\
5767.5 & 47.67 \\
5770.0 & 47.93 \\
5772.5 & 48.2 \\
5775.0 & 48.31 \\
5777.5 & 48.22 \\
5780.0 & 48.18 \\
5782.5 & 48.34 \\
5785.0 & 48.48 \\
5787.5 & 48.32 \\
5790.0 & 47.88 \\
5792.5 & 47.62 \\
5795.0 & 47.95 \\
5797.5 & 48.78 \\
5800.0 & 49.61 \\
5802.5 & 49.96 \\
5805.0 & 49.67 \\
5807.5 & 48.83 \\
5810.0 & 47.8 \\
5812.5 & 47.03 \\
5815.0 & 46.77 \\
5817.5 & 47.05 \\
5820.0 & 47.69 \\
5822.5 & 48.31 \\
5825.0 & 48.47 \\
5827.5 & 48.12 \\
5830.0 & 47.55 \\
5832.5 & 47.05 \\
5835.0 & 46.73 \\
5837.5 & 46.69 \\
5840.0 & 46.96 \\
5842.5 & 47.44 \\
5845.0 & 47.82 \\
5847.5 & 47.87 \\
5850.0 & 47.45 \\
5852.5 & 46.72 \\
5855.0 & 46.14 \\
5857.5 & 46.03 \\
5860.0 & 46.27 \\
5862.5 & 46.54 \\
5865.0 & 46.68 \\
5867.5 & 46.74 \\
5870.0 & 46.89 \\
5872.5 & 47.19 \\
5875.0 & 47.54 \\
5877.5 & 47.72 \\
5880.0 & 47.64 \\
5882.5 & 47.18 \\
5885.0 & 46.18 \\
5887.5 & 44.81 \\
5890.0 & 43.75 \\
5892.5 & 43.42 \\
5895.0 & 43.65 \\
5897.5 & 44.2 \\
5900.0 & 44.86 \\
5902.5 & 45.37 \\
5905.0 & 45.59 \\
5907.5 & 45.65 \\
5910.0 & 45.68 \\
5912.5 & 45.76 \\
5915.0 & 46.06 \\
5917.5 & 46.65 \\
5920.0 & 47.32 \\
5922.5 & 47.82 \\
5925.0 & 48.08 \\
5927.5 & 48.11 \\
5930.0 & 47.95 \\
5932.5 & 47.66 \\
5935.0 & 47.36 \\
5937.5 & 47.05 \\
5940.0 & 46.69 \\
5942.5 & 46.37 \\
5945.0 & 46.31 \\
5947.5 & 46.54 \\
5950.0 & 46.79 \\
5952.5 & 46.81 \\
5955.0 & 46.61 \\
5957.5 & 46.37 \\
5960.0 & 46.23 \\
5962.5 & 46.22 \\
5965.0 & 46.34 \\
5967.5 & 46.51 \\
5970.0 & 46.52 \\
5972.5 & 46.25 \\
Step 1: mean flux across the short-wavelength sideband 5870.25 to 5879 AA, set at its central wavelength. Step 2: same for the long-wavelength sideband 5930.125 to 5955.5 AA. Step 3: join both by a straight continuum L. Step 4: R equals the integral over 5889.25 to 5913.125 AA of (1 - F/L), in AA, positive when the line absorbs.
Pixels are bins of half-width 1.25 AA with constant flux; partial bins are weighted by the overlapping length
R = 1.2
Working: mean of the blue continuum 47.4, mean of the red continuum 46.9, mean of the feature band 44.8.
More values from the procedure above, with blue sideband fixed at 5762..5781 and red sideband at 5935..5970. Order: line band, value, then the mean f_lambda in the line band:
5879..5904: 1.04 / 45.1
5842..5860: 0.13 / 47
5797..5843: -0.31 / 47.9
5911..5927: -0.06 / 47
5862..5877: 0.07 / 47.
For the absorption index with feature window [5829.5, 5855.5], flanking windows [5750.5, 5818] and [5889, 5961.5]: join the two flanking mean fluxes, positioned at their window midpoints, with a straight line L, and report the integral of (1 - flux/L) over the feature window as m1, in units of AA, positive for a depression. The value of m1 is 0.1 AA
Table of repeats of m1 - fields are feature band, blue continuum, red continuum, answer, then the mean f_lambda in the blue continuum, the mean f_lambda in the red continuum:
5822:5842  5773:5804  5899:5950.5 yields 0.2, 48.5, 46.7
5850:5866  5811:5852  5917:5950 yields 0.3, 47.4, 47.2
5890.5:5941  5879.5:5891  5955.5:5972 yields -0.2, 45.8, 46.4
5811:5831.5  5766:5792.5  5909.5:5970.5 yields 0.1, 48.1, 46.8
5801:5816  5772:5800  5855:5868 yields -0.2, 48.3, 46.4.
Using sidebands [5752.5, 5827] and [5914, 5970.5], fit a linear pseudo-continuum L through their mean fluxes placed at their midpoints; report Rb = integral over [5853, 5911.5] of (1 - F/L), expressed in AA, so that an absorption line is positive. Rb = 1.8 AA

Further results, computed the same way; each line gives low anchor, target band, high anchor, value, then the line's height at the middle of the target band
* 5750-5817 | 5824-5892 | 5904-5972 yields 0.8 AA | 47.4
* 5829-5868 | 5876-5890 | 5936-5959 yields 0.1 AA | 46.8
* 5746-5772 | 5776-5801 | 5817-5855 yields -0.5 AA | 47.4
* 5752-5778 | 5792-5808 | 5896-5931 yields -0.5 AA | 47.4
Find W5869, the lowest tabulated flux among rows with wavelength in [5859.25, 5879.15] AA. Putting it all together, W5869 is 46.27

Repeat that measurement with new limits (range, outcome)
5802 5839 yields 46.69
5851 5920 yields 43.42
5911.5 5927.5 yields 45.76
